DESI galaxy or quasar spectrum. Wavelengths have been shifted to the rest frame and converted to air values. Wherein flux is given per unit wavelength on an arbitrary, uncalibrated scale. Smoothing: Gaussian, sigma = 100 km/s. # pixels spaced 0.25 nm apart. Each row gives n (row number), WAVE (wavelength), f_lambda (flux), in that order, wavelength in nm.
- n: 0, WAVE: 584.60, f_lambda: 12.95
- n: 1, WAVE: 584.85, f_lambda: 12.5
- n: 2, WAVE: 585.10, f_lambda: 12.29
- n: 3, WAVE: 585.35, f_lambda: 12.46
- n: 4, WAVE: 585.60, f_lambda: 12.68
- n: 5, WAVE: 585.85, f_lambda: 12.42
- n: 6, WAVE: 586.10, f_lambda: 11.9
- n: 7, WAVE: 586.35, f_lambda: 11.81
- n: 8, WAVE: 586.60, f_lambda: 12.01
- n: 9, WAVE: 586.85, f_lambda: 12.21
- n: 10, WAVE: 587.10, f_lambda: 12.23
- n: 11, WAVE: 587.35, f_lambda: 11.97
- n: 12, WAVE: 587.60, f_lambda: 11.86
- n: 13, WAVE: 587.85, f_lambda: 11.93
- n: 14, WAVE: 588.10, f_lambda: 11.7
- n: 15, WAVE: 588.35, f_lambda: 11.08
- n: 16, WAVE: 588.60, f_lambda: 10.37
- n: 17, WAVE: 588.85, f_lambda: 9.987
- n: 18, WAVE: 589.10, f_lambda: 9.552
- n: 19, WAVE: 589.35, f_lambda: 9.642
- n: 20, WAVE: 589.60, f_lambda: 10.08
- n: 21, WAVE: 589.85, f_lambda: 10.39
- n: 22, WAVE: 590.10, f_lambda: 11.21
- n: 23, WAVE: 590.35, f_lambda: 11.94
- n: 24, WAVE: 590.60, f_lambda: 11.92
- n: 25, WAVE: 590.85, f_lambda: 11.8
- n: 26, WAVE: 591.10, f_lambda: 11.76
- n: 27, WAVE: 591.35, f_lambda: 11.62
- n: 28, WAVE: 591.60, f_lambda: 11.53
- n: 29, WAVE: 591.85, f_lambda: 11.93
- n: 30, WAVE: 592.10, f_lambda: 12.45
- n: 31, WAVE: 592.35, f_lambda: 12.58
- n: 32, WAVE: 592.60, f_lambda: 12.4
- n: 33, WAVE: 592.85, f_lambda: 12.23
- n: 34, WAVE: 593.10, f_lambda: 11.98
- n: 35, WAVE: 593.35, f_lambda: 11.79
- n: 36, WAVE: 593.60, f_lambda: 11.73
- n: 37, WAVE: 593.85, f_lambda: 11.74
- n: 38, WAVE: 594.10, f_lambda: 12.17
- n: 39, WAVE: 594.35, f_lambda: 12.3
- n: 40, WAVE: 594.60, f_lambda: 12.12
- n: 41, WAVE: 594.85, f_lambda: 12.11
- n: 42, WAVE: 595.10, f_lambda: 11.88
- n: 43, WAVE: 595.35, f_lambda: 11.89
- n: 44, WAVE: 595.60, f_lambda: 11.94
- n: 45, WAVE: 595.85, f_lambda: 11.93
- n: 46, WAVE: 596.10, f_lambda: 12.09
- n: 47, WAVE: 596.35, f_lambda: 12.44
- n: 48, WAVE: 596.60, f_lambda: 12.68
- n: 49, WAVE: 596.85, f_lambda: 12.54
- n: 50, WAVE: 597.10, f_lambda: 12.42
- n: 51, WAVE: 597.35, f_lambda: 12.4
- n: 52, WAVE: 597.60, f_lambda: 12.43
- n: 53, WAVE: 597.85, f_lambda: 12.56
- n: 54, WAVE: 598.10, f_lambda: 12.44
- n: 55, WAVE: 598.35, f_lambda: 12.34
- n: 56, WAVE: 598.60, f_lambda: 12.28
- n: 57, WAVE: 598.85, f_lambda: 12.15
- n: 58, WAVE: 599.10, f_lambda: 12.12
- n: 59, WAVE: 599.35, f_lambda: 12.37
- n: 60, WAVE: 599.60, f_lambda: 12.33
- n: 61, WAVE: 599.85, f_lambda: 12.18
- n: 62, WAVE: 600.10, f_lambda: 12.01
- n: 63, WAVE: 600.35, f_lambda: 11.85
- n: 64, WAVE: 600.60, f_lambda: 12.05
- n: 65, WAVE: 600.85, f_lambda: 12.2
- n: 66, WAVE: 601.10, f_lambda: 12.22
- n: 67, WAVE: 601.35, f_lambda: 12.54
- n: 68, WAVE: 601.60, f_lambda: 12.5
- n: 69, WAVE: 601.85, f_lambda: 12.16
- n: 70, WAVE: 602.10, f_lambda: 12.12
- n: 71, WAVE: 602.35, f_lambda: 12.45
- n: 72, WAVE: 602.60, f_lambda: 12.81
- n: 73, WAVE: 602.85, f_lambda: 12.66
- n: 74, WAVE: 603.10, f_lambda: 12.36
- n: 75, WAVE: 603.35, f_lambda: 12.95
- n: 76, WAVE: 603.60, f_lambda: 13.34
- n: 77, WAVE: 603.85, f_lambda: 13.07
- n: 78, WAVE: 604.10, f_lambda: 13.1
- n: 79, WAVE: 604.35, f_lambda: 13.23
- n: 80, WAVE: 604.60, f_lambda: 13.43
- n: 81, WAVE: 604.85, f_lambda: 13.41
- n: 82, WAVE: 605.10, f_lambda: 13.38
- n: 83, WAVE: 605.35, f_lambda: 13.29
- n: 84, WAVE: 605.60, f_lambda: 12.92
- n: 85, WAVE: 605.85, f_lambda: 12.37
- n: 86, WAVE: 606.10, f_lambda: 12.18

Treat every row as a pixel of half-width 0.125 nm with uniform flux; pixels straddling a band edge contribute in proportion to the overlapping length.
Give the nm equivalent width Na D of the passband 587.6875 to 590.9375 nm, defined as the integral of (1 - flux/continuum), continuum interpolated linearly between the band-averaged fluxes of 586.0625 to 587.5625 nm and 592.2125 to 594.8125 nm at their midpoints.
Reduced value 0.31 nm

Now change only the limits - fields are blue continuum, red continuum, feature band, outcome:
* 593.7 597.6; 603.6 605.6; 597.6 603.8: 0.20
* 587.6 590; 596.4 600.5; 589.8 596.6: -0.34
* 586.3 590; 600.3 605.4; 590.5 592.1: -0.05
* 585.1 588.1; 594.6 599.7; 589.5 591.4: 0.13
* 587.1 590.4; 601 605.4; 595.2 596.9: -0.04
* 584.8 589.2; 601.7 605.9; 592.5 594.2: 0.02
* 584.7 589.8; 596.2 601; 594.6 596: 0.01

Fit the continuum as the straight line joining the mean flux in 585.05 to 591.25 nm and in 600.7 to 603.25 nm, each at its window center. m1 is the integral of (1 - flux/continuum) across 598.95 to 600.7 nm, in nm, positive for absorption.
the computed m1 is 0.02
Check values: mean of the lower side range 11.5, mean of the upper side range 12.4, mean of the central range 12.1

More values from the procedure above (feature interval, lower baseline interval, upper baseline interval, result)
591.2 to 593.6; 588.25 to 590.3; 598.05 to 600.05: -0.237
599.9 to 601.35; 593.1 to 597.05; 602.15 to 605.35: 0.065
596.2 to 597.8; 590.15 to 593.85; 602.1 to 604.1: -0.020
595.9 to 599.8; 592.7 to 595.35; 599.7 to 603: -0.067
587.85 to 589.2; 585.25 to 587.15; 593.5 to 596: 0.163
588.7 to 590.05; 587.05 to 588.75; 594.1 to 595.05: 0.193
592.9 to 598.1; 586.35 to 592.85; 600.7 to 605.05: -0.055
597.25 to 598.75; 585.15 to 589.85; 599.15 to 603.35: -0.037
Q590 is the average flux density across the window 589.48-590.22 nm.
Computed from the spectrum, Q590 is 10.6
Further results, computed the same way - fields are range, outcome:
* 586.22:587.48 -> 12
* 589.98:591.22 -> 11.7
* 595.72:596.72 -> 12.3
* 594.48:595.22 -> 12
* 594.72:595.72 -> 12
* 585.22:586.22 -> 12.4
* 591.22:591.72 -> 11.6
